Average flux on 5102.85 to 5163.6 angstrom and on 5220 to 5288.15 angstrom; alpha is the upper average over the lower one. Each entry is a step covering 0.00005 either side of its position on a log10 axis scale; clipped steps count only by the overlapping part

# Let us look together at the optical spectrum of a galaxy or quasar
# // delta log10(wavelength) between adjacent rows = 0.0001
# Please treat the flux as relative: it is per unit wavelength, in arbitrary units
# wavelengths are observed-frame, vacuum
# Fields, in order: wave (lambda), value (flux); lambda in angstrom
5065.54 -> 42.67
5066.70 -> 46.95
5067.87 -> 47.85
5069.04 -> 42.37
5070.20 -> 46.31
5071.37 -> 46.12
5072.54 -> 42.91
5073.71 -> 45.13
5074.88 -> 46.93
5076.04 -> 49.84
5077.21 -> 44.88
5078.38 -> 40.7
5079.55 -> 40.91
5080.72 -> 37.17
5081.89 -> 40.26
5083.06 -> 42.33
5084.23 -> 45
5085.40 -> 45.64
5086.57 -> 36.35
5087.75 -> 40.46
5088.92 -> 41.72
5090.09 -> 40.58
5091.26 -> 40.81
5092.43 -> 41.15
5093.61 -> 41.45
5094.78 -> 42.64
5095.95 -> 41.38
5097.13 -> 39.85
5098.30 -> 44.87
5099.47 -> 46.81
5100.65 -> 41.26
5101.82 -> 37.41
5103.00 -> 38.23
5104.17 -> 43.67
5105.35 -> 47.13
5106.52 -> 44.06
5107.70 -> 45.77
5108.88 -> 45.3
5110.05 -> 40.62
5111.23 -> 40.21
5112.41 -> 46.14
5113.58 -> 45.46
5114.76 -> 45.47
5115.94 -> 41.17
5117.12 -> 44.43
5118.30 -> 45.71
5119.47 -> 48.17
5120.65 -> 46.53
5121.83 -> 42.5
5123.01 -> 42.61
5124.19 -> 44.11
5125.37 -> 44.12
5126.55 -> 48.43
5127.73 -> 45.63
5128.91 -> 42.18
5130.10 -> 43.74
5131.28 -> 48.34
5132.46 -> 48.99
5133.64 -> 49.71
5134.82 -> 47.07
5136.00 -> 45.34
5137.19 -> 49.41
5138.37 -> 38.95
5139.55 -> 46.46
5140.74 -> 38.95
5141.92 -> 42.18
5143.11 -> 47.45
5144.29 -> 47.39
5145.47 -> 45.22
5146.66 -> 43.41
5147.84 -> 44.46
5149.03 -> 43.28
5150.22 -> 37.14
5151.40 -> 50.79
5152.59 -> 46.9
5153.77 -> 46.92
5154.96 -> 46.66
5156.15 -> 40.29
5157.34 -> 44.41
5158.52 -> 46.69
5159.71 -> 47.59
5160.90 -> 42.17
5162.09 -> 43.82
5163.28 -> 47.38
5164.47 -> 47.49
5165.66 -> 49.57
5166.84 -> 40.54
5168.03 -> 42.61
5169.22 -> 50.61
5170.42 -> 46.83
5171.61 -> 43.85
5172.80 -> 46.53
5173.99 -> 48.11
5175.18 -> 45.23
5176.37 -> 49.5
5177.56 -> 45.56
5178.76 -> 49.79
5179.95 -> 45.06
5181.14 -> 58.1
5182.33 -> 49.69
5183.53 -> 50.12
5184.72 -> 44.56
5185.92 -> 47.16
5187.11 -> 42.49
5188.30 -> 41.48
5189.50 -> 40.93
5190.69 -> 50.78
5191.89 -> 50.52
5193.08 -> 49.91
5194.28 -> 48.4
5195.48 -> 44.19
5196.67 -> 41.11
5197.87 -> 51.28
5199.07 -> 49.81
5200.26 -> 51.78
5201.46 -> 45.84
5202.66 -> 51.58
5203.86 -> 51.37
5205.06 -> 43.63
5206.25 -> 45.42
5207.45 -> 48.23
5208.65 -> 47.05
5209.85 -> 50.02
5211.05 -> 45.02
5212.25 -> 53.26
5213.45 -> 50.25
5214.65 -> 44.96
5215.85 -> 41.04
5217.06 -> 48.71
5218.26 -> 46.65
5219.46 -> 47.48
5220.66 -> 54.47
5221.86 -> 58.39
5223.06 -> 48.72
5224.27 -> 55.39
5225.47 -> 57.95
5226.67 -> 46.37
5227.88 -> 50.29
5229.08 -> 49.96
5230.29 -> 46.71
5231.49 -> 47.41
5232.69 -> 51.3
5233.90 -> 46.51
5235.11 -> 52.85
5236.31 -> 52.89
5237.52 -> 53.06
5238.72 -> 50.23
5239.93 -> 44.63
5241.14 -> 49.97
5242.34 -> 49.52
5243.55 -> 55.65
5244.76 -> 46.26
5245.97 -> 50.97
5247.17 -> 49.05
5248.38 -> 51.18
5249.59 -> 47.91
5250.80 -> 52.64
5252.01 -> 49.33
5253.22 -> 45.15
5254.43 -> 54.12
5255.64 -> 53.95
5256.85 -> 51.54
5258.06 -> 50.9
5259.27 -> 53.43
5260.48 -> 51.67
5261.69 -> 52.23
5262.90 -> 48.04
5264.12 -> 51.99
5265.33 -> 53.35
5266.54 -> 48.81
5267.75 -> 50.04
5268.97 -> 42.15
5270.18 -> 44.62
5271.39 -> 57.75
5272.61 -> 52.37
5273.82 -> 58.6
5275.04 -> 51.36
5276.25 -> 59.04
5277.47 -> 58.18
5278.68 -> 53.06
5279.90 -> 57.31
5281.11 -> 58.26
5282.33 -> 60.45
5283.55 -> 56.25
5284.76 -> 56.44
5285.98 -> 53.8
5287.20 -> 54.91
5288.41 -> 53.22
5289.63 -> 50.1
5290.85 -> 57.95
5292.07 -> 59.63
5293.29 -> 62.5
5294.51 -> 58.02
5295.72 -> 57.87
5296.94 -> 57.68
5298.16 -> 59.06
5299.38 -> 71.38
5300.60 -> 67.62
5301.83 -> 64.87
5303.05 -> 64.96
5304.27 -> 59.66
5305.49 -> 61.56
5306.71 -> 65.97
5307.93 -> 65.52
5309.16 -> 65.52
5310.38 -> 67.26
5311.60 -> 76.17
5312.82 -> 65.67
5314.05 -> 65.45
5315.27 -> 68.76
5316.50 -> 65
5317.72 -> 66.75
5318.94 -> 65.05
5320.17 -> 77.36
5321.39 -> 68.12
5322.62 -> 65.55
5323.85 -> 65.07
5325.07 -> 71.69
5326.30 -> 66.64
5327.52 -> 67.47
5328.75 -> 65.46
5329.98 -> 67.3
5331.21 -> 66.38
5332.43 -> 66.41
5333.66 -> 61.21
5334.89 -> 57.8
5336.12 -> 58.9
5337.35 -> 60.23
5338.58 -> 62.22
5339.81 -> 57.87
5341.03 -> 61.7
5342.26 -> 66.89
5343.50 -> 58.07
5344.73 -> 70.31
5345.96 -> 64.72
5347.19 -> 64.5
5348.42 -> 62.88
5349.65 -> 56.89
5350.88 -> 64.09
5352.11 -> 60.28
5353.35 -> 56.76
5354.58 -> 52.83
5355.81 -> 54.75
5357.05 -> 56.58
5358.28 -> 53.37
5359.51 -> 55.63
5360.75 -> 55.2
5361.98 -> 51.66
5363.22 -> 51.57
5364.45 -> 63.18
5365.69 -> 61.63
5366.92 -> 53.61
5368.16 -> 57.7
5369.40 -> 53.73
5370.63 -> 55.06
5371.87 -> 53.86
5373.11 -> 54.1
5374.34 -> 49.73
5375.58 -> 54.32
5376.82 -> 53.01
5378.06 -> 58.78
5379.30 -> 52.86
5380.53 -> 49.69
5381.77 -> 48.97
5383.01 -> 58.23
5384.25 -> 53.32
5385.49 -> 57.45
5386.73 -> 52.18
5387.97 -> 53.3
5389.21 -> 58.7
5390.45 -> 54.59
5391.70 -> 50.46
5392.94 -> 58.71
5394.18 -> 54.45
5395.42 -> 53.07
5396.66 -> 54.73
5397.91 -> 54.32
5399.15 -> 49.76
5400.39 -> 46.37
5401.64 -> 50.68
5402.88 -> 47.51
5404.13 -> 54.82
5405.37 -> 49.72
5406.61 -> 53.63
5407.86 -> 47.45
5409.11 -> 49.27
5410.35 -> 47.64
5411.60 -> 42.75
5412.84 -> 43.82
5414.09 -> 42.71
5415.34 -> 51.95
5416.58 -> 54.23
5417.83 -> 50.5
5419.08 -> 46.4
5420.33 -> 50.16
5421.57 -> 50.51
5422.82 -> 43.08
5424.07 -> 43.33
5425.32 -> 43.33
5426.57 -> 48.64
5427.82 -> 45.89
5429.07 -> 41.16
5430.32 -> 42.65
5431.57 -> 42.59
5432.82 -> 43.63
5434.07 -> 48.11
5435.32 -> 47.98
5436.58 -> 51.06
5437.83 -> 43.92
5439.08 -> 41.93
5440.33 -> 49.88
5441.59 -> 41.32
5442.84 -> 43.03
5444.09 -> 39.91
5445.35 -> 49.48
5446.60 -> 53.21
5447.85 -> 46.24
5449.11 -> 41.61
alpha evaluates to 1.16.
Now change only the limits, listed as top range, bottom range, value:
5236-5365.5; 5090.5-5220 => 1.28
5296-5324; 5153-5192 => 1.42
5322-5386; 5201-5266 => 1.18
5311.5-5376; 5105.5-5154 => 1.36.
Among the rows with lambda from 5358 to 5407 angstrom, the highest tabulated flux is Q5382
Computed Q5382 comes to 63.18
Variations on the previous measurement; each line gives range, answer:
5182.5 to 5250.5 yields 58.39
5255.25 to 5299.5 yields 71.38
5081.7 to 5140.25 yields 49.71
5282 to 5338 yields 77.36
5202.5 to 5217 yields 53.26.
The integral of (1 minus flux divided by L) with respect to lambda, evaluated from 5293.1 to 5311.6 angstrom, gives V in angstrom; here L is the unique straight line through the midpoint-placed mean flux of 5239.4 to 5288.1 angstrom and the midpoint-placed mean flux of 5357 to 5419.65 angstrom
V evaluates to -4.0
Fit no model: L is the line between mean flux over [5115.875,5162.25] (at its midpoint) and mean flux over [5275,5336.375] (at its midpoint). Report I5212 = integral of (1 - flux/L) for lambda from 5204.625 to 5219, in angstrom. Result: 1.5 angstrom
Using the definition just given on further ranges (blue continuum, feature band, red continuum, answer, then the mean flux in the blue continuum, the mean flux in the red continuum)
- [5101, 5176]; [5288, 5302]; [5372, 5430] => -3.4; 44.9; 50.6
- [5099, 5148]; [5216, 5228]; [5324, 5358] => 0.3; 44.5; 62.2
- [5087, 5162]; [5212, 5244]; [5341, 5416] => -1.2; 44.1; 54.5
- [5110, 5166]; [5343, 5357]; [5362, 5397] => -1.8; 45.1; 54.6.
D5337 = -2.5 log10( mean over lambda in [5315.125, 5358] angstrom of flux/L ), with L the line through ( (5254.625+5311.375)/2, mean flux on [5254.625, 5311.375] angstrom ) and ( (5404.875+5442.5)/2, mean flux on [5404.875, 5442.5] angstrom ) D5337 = -0.19 mag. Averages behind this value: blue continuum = 56.9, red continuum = 46.6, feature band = 63.4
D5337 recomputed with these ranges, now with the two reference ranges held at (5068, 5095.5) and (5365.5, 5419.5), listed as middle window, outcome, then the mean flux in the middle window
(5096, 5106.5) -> 0.02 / 42.4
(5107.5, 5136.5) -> -0.03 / 45.1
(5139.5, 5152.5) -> 0.01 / 44.2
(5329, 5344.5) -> -0.23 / 62.3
